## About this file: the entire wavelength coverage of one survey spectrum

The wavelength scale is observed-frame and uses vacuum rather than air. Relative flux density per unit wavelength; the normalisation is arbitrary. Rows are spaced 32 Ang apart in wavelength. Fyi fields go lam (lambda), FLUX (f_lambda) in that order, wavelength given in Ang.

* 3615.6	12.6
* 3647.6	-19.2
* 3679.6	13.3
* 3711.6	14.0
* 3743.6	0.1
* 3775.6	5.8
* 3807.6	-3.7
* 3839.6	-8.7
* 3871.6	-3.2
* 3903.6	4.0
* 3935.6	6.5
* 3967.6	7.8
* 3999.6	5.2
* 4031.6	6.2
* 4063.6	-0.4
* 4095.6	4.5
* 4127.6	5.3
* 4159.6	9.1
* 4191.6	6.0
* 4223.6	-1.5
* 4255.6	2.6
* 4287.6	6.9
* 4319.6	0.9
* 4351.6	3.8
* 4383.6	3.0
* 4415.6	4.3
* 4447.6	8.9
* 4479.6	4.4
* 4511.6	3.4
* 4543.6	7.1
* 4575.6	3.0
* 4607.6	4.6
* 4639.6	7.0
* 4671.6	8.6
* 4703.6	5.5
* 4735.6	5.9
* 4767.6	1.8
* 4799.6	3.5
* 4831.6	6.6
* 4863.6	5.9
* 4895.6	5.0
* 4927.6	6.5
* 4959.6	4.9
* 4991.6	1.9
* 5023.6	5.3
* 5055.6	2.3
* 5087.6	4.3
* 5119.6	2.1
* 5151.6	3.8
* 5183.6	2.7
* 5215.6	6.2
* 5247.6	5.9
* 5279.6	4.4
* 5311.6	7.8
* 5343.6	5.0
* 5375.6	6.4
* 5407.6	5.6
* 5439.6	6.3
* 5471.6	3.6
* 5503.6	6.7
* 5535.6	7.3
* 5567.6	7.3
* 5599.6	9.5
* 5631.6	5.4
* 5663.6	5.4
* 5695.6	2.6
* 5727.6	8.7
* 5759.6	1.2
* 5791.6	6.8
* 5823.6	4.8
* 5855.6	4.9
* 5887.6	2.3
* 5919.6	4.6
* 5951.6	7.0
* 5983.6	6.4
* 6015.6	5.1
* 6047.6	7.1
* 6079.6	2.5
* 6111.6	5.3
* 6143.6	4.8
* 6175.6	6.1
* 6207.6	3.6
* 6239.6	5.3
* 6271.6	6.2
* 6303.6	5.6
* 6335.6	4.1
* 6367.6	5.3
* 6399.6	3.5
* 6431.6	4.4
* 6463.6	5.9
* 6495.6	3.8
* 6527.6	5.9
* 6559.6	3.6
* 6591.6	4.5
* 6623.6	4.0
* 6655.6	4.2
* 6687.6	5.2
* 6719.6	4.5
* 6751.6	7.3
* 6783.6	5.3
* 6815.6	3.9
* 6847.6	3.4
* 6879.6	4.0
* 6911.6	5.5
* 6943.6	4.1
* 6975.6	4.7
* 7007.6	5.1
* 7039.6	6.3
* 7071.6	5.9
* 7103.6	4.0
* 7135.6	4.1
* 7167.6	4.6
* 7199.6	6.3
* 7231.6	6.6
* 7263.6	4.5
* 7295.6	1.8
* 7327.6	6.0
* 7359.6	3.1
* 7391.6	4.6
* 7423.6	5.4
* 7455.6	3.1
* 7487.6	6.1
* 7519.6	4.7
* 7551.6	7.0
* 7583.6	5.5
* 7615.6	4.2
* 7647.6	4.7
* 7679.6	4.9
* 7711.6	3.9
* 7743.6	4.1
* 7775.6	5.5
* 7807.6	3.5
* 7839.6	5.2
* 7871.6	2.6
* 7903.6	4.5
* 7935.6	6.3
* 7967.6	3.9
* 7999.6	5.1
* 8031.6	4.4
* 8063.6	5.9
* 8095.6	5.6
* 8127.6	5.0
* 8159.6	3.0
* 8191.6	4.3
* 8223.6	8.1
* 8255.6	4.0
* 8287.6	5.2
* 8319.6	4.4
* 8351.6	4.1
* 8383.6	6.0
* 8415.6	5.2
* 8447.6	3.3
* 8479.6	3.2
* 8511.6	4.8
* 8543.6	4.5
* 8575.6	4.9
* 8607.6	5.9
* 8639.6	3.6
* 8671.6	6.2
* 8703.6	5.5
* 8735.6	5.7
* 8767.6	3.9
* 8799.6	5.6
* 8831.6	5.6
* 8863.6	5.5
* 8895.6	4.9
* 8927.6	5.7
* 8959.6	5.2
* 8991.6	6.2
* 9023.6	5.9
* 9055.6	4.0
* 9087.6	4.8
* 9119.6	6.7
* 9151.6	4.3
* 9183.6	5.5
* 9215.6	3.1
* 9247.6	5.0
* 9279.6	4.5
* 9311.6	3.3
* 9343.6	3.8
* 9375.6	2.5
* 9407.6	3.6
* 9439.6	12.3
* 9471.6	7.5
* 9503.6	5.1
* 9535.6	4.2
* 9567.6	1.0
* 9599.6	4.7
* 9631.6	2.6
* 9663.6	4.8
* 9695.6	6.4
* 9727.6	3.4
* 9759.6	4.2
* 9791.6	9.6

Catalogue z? 0.254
